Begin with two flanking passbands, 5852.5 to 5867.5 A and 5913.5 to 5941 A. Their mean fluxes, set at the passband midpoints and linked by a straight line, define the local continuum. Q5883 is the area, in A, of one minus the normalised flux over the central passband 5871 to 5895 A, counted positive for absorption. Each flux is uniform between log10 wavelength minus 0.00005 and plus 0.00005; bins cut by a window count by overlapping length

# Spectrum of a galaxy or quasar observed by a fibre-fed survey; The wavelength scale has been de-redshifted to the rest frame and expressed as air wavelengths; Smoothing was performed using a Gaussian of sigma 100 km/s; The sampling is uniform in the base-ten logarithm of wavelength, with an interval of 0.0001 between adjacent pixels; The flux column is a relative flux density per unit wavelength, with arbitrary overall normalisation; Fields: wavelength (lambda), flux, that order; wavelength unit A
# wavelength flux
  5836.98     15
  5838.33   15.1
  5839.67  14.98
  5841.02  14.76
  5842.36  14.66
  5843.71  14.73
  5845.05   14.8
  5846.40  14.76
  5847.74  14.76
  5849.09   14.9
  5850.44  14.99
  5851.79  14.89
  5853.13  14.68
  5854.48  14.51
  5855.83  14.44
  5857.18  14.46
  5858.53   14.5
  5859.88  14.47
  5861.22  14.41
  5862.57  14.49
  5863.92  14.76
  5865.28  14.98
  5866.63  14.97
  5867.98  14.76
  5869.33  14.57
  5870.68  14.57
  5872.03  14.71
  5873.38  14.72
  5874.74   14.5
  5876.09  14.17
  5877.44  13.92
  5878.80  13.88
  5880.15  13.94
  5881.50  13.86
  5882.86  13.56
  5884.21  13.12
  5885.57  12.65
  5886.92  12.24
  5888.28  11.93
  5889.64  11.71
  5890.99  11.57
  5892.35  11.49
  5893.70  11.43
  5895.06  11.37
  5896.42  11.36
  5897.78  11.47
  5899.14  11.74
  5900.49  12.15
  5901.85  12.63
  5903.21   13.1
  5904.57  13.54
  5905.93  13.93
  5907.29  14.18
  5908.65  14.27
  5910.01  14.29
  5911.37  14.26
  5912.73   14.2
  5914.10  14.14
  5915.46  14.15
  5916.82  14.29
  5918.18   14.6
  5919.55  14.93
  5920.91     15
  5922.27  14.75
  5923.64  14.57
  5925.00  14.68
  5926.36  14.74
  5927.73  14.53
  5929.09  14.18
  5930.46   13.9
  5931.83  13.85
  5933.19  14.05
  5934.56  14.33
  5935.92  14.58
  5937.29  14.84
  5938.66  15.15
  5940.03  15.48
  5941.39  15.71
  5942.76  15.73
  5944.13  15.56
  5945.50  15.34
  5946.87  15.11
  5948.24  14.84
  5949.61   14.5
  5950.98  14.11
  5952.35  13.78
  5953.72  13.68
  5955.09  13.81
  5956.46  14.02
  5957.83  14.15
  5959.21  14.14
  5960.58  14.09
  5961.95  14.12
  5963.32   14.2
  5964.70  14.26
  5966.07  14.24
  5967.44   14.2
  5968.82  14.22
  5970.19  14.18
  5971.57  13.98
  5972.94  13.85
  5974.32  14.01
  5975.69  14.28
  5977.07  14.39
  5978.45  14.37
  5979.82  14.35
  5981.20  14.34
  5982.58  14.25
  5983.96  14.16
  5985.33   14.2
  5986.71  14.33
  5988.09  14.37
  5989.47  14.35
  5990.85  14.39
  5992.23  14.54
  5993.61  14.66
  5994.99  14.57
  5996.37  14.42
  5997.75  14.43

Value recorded 2.4 A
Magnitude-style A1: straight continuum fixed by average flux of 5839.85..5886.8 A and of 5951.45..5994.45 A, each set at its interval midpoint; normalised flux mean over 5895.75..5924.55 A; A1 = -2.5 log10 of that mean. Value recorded 0.05 mag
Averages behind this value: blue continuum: 14.4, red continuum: 14.2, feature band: 13.7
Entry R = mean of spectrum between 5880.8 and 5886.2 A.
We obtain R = 13.3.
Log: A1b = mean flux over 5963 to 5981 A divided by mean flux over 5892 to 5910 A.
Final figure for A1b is 1.1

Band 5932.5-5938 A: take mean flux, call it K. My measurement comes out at 14.5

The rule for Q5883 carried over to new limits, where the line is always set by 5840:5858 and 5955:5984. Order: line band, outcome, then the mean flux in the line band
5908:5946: -0.75 A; 14.6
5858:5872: -0.01 A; 14.7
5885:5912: 3.59 A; 12.6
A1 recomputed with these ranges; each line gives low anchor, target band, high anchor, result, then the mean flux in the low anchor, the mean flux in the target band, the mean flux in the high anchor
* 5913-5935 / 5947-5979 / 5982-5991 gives 0.01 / 14.4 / 14.2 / 14.3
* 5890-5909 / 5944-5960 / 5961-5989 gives -0.06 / 12.4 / 14.4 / 14.2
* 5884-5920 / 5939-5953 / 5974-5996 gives -0.10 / 13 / 15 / 14.4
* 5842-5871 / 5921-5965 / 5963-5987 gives -0.01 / 14.7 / 14.5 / 14.2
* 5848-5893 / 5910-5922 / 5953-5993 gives -0.03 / 14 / 14.4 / 14.2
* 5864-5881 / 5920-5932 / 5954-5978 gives -0.02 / 14.5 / 14.5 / 14.1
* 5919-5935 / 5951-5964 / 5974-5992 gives 0.03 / 14.5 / 14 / 14.3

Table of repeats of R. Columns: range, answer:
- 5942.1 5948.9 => 15.3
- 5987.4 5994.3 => 14.5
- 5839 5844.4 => 14.8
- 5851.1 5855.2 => 14.7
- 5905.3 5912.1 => 14.2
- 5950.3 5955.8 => 13.9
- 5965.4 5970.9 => 14.2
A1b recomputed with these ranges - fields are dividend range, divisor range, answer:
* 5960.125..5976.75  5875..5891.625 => 1.08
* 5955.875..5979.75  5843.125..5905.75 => 1.04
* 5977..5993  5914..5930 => 0.98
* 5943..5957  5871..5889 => 1.06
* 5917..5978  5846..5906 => 1.06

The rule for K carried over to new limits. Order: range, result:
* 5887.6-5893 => 11.7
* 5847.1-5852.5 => 14.9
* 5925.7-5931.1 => 14.3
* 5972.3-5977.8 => 14.1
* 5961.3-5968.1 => 14.2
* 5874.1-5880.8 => 14.1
